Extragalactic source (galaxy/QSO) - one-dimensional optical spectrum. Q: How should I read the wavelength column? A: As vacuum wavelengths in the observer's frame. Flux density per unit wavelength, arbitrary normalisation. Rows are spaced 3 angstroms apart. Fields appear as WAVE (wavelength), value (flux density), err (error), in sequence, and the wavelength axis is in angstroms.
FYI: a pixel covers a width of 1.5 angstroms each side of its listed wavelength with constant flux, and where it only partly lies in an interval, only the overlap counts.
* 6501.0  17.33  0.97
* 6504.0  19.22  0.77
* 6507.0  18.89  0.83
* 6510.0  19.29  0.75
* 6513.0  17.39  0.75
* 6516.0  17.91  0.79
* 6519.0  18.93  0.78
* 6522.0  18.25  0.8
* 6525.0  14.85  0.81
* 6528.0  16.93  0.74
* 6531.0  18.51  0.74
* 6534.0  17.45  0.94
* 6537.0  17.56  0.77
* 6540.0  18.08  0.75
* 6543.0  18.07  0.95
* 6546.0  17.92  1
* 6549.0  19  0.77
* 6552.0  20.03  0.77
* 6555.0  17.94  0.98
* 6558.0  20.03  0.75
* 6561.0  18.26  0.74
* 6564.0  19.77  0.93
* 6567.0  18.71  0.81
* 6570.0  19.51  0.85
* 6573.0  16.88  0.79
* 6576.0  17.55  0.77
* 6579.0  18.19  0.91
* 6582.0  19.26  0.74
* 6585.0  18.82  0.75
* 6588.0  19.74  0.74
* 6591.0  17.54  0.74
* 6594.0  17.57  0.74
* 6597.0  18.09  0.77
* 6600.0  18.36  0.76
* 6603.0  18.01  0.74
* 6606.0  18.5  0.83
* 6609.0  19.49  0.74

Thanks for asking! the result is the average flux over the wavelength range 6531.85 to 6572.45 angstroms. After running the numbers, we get 18.6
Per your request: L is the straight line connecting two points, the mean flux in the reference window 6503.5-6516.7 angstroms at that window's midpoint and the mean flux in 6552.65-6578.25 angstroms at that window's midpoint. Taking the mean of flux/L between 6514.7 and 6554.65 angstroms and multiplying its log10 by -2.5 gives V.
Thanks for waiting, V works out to 0.04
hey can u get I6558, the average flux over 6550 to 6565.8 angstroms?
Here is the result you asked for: 19.2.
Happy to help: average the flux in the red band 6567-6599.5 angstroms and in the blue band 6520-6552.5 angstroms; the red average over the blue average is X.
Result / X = 1.03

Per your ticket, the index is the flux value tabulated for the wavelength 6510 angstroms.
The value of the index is 19.29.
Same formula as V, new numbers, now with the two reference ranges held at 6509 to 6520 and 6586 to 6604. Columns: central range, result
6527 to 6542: 0.03 mag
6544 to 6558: -0.03 mag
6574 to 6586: -0.01 mag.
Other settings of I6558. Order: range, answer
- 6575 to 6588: 18.6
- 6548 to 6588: 18.8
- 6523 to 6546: 17.4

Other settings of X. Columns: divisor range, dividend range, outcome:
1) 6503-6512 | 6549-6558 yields 1.01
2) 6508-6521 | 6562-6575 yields 1.01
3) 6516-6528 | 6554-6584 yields 1.07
